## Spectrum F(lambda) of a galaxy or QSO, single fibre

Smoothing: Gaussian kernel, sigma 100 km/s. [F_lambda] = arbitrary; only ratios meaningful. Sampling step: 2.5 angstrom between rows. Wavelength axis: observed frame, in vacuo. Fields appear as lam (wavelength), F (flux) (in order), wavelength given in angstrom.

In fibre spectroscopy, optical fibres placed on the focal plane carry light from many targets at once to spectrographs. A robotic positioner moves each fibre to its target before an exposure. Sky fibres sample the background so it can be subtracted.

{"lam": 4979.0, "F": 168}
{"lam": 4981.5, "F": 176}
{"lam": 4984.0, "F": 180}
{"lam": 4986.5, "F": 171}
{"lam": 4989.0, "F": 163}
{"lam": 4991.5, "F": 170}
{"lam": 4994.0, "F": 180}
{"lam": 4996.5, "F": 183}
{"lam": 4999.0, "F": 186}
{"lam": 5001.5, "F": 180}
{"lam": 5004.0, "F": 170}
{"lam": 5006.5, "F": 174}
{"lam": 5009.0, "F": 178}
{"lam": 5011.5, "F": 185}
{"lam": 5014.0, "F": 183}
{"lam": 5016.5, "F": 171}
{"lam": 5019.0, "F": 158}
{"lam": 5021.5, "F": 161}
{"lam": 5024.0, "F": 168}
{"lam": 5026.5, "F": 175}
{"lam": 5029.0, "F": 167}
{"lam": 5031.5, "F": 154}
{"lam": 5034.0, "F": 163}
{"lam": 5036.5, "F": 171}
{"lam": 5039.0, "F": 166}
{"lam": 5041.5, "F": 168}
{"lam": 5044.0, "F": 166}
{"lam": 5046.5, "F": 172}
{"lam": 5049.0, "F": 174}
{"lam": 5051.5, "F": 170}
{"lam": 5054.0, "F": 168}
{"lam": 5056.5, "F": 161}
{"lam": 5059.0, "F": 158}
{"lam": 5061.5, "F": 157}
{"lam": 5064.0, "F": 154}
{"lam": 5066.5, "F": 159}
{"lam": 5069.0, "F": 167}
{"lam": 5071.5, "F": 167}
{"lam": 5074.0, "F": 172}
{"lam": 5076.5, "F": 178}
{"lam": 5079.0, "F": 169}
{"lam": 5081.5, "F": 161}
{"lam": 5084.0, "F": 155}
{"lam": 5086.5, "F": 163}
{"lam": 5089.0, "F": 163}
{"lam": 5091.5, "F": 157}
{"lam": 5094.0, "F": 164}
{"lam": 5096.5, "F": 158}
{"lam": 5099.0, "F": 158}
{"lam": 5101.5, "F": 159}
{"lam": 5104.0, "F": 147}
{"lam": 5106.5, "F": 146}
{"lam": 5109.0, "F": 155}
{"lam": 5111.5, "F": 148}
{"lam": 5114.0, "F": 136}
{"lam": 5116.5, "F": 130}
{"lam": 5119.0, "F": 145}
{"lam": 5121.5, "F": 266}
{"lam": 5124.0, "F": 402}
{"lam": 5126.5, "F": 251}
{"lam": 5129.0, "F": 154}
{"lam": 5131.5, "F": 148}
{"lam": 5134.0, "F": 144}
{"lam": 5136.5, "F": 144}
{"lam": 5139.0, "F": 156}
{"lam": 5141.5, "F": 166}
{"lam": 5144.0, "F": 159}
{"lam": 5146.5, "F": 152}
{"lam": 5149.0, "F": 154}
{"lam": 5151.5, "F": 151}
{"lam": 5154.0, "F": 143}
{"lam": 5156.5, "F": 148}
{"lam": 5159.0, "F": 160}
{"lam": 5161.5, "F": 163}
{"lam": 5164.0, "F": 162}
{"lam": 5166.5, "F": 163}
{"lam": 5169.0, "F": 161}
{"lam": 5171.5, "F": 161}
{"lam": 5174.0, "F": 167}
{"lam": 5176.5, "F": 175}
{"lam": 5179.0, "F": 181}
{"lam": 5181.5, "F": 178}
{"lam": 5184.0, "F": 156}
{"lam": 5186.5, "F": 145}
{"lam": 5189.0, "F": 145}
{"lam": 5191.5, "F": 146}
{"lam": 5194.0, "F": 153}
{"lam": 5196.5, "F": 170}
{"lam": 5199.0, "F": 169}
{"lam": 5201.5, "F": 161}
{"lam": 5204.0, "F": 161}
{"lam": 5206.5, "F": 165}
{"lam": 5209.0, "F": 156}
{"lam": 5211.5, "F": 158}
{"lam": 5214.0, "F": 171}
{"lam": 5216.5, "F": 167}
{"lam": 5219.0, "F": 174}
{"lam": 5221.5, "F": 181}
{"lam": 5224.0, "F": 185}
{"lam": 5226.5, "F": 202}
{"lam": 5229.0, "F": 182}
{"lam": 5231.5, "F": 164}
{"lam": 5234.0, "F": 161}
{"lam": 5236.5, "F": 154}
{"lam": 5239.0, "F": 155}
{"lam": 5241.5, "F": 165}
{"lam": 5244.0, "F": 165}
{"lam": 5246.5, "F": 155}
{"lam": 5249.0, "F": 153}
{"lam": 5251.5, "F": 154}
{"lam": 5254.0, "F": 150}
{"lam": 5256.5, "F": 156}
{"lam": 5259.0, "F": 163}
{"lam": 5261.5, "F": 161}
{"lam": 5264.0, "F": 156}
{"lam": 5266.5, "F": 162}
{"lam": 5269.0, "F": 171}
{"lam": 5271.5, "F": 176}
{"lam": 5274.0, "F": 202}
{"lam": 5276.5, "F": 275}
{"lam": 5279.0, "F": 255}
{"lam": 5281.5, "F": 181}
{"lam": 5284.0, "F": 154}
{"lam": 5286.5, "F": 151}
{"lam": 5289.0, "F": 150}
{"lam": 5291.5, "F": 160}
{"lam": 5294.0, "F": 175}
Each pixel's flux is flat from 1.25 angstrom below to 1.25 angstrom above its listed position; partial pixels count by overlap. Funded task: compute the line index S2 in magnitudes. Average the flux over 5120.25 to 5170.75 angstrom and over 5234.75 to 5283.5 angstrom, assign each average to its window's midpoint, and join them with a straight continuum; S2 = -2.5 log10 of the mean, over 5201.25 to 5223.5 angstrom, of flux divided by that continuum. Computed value 0.05 mag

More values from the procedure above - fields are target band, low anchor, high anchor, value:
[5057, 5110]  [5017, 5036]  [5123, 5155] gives 0.07 mag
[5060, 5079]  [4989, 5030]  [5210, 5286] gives 0.06 mag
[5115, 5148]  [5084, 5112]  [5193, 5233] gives -0.16 mag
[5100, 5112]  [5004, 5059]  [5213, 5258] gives 0.11 mag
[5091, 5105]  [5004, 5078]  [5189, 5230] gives 0.07 mag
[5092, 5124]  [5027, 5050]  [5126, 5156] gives -0.05 mag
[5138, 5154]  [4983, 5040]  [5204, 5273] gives 0.09 mag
